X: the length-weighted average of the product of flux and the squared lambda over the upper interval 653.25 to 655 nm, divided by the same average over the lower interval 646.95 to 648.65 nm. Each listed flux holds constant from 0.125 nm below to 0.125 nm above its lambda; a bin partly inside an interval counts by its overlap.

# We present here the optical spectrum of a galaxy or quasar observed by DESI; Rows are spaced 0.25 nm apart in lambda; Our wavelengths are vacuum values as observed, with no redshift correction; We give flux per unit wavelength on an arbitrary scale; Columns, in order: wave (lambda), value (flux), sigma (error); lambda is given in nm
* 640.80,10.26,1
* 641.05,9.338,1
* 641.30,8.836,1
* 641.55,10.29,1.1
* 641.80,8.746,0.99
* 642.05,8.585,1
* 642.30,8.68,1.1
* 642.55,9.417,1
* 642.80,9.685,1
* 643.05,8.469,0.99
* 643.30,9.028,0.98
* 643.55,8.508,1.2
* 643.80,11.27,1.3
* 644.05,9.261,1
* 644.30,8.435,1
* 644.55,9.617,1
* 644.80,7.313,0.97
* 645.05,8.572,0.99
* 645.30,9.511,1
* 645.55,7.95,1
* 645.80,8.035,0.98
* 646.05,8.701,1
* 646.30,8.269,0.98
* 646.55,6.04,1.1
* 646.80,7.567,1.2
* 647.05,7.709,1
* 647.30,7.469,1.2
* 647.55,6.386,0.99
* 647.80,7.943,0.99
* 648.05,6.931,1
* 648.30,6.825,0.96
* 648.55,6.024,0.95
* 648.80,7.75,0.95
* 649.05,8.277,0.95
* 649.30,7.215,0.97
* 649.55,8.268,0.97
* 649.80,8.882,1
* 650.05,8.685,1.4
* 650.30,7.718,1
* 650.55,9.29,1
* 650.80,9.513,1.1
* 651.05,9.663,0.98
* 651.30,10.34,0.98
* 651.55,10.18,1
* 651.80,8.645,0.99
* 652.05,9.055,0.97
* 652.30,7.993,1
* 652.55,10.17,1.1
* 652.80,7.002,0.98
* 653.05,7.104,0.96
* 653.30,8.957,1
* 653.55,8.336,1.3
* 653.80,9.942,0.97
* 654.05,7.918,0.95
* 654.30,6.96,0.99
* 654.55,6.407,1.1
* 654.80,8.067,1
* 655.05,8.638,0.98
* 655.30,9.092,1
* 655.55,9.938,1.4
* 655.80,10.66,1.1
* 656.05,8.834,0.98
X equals 1.2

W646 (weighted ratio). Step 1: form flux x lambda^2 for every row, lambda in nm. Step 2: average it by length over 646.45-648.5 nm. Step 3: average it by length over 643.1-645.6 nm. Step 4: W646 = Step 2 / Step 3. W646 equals 0.8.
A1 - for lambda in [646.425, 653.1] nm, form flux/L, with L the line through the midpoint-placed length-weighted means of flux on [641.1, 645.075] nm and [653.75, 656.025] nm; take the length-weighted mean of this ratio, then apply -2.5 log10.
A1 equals 0.087 mag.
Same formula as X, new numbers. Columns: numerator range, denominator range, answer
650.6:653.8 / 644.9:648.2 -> 1.17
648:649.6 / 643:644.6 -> 0.80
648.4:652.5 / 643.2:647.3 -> 1.04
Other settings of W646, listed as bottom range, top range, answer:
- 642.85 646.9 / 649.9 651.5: 1.10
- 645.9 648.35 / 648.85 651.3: 1.18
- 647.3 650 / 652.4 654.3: 1.14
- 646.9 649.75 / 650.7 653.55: 1.22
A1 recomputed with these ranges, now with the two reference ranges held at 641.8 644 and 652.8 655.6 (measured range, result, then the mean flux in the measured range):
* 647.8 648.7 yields 0.27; 6.81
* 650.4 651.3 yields -0.13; 9.56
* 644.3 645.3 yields 0.05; 8.62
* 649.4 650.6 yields 0.01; 8.5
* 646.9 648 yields 0.19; 7.35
